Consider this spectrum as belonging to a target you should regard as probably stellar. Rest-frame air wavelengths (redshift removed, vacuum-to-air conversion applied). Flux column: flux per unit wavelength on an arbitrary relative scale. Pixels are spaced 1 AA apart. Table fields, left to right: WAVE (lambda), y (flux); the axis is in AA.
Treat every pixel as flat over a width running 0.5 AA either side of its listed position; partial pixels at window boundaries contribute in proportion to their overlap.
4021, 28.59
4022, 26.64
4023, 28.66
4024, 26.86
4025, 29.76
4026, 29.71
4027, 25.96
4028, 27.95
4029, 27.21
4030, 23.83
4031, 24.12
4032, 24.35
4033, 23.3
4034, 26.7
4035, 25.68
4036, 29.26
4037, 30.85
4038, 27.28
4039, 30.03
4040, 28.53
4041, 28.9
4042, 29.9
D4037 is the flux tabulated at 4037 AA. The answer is 30.85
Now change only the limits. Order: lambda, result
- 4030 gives 23.83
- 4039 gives 30.03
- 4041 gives 28.9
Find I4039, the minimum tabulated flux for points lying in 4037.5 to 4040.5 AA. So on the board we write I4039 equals 27.28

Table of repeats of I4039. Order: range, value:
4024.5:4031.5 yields 23.83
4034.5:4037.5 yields 25.68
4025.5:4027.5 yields 25.96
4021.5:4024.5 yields 26.64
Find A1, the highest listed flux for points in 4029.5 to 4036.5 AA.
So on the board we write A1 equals 29.26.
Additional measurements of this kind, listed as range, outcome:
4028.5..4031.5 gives 27.21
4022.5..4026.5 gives 29.76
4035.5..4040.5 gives 30.85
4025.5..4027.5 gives 29.71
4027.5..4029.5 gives 27.95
